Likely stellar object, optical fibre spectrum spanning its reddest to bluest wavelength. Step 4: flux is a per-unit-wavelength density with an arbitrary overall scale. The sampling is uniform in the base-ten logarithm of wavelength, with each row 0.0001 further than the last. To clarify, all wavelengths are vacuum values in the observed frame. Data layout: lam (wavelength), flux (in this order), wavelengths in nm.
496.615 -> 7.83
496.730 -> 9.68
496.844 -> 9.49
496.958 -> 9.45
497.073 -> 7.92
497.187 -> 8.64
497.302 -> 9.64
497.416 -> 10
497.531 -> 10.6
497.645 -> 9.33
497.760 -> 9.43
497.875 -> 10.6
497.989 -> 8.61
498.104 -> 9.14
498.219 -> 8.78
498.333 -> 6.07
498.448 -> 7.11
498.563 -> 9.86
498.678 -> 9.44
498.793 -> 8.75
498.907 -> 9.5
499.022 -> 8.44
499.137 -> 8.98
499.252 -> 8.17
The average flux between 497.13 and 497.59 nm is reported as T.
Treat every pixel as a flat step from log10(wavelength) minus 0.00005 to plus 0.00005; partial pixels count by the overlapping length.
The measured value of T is 9.73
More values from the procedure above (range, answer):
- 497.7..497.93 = 9.97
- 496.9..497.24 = 8.68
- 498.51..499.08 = 9.2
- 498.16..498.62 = 7.96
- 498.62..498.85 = 9.1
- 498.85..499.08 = 8.98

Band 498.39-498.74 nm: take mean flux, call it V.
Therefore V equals 8.78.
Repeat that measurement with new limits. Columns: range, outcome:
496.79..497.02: 9.44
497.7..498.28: 9.29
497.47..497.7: 9.98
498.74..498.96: 9.16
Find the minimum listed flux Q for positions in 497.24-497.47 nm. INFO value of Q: 9.64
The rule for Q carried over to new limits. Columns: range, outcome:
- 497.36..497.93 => 9.33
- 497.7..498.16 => 8.61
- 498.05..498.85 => 6.07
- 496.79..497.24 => 7.92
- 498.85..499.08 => 8.44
